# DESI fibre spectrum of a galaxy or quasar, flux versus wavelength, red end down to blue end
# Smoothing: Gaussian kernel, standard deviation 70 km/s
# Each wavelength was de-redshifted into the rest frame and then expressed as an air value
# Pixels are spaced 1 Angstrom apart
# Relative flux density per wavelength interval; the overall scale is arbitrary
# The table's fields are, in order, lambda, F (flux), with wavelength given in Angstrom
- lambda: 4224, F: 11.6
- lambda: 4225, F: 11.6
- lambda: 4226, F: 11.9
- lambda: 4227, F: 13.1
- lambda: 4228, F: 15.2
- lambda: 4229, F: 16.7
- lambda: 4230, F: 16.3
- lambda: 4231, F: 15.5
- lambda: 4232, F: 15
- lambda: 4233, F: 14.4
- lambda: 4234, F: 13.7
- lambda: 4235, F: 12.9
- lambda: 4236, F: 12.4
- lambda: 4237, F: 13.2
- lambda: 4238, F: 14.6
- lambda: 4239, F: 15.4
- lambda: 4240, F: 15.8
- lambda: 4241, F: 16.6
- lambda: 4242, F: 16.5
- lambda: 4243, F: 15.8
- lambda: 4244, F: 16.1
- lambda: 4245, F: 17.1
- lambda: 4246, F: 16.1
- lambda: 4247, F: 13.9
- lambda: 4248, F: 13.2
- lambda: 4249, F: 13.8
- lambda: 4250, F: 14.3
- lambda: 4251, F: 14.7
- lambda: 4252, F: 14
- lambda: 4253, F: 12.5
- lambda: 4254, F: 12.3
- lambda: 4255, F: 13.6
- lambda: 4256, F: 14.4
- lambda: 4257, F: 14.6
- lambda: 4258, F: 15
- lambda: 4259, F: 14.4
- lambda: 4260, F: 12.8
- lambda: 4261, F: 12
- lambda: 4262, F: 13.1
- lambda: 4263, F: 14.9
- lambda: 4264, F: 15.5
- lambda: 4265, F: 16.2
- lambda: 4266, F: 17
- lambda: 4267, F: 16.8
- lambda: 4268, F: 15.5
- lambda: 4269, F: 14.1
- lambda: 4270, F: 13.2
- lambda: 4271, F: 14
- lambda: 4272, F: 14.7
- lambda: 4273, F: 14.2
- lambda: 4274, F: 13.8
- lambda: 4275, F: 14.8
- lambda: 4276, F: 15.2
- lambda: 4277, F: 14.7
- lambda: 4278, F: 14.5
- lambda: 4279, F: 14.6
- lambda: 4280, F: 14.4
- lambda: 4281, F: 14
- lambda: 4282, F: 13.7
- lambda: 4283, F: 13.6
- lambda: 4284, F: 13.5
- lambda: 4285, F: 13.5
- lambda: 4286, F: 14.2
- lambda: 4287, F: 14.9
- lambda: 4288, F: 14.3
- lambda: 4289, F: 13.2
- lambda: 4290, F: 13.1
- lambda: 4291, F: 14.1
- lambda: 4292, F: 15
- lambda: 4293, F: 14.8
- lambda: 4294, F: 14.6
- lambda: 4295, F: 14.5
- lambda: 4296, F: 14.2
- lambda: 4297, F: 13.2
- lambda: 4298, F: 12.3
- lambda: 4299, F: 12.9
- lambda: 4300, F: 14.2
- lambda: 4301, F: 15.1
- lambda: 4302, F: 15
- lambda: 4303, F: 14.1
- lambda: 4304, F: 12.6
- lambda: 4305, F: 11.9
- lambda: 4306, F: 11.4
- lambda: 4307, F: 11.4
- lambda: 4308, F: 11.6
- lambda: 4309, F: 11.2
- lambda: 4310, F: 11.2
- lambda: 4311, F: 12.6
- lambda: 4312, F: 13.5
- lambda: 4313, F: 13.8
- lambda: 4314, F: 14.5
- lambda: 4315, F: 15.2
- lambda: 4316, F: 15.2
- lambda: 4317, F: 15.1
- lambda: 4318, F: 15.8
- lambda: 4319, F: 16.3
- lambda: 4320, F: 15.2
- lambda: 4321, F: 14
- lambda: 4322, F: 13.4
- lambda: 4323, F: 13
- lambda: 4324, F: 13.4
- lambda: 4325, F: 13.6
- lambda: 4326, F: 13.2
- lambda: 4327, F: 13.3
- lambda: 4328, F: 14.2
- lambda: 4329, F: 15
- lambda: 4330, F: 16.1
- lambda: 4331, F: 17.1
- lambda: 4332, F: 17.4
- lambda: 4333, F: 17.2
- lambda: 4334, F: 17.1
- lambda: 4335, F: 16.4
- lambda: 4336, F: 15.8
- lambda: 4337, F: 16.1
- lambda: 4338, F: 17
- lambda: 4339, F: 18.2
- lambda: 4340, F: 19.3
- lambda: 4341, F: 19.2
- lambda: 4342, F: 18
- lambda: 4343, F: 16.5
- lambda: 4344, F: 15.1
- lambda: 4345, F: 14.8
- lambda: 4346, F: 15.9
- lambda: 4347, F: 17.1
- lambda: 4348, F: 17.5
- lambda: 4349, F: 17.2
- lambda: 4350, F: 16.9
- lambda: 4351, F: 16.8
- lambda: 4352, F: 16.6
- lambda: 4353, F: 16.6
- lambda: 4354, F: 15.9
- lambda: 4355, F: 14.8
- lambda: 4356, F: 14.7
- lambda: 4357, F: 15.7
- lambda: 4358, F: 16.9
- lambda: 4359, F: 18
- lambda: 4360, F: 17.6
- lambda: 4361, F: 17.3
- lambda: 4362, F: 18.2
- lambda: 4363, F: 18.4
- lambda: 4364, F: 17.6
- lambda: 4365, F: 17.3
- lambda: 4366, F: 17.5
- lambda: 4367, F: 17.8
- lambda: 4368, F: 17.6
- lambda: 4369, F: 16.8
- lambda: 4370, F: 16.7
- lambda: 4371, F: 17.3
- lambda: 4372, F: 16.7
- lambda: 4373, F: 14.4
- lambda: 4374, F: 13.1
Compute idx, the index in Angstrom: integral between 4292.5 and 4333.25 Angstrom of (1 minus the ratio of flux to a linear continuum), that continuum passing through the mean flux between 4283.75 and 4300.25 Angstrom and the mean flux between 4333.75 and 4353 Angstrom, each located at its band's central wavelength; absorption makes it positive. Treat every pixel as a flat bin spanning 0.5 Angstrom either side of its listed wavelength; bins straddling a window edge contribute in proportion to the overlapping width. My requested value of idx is 3.1 Angstrom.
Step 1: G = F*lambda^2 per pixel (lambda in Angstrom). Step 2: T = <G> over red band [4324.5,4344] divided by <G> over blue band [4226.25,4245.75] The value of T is 1.14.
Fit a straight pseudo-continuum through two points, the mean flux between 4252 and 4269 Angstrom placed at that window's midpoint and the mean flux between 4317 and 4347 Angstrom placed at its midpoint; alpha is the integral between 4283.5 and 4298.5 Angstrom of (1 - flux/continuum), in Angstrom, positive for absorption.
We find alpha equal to 1.03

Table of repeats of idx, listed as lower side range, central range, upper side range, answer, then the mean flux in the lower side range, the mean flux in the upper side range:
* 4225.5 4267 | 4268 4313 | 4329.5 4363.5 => 5.41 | 14.6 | 16.9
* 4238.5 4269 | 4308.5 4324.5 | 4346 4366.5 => 2.11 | 14.8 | 16.9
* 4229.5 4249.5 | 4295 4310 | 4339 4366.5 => 2.91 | 14.9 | 17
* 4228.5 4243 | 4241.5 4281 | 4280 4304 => -0.14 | 15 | 14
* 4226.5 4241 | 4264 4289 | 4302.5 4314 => -2.22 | 14.7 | 12.4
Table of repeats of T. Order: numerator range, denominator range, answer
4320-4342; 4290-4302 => 1.14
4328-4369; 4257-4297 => 1.21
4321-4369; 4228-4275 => 1.17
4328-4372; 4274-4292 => 1.23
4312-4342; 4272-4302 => 1.12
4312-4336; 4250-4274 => 1.08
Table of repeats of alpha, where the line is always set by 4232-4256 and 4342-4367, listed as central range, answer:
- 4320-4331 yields 1.4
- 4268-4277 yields 0.4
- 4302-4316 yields 2.6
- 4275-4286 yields 0.7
